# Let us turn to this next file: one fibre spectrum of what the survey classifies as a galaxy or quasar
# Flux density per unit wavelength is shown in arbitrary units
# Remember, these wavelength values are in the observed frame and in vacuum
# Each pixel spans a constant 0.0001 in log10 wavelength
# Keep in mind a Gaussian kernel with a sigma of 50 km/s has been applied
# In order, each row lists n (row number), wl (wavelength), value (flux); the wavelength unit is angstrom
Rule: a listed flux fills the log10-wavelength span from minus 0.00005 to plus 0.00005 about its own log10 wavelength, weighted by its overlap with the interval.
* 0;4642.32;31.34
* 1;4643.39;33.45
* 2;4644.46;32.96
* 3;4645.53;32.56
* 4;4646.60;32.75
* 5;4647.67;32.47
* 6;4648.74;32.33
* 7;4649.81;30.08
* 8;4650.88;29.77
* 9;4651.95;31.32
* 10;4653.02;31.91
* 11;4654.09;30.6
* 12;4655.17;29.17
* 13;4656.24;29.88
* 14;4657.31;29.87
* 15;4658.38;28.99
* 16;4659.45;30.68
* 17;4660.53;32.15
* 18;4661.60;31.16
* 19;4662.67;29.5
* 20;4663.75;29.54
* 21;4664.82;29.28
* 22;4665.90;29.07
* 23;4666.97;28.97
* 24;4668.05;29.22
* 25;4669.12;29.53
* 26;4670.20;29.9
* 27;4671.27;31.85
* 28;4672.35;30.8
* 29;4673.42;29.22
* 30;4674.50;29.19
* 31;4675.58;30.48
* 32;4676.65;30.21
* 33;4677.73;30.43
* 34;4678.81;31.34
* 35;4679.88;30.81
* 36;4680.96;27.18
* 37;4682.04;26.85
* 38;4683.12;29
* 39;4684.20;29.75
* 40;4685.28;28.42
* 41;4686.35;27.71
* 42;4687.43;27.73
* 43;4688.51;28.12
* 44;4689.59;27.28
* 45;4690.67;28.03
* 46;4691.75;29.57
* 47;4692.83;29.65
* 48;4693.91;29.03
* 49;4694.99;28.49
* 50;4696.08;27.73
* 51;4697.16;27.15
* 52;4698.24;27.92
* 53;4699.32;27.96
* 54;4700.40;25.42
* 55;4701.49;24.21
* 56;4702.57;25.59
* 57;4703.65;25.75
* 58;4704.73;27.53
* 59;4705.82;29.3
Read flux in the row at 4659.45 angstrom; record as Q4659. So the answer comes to 30.68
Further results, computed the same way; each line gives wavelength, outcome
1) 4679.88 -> 30.81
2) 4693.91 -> 29.03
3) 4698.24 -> 27.92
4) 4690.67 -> 28.03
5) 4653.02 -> 31.91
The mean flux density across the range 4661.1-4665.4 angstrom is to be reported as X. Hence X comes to 29.8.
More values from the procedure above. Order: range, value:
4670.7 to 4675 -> 30.3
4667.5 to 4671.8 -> 30.1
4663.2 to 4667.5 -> 29.2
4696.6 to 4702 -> 26.5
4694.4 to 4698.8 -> 27.8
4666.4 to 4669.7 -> 29.2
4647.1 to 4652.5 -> 31.2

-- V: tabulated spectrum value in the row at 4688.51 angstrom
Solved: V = 28.12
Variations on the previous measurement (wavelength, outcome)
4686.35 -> 27.71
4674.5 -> 29.19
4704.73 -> 27.53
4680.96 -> 27.18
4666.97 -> 28.97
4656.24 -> 29.88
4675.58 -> 30.48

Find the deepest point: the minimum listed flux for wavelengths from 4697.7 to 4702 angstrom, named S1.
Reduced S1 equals 24.21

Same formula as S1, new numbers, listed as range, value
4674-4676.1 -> 29.19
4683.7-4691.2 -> 27.28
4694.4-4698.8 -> 27.15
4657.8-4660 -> 28.99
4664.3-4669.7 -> 28.97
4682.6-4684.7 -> 29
